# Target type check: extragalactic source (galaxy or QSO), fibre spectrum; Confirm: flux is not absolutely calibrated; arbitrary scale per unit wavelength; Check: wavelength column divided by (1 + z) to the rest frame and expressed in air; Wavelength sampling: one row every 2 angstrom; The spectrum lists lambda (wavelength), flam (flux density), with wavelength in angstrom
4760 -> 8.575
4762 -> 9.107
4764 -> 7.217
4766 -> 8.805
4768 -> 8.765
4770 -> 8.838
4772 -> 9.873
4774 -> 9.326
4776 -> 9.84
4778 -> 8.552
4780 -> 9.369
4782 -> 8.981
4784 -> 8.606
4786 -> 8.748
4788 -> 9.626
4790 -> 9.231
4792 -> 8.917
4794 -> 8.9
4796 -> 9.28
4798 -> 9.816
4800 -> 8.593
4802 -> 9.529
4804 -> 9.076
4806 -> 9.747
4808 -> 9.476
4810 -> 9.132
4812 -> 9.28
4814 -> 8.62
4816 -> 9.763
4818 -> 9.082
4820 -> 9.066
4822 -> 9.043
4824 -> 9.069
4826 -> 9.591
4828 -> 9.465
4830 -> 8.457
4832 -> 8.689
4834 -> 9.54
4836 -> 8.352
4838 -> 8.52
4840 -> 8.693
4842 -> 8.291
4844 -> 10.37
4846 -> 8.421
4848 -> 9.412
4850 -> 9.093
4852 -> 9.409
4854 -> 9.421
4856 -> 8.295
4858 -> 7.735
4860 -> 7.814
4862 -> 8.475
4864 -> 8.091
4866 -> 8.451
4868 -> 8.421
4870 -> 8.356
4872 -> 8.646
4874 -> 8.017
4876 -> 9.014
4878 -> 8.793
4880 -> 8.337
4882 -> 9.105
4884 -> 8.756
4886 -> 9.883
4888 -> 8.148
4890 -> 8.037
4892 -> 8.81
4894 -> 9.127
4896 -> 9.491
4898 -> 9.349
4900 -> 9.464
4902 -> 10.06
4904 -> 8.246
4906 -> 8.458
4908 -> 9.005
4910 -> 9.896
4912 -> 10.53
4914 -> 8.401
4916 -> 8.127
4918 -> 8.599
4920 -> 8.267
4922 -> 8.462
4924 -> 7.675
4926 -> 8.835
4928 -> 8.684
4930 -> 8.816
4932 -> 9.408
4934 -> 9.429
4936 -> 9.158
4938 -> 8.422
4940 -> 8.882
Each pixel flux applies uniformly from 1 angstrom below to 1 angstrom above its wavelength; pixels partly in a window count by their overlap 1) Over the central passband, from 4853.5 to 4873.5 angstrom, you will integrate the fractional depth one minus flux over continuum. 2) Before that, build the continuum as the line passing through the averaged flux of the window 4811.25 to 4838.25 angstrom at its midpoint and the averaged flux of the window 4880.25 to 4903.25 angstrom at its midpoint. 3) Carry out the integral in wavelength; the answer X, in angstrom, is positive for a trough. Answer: 1.6 angstrom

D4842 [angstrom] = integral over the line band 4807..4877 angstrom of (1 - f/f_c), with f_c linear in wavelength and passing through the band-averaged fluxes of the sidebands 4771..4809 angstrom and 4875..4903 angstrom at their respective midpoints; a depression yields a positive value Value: 2.2 angstrom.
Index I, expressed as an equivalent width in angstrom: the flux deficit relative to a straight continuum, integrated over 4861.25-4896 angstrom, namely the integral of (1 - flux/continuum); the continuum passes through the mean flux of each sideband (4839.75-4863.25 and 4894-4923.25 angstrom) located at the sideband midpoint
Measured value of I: 1.0 angstrom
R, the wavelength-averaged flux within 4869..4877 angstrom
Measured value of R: 8.51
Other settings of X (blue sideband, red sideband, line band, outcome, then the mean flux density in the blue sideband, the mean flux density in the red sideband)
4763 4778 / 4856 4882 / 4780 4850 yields -3.5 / 8.93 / 8.37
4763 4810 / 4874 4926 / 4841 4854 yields -0.3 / 9.09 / 8.86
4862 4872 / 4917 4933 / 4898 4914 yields -1.5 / 8.38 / 8.59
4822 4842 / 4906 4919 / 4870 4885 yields 0.6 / 8.9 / 9.04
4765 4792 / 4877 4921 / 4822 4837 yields 0.0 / 9.11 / 8.95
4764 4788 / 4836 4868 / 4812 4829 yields -0.8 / 9.01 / 8.68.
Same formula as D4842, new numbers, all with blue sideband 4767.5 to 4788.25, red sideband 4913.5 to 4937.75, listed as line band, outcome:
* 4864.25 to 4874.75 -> 0.6 angstrom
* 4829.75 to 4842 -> 0.3 angstrom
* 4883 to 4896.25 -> -0.1 angstrom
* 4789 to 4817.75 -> -0.6 angstrom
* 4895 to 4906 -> -0.6 angstrom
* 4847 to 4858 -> -0.1 angstrom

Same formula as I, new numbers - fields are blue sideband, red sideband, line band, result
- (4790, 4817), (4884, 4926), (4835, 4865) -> 1.29 angstrom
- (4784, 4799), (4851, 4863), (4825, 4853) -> -1.03 angstrom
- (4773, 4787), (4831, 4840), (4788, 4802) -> -0.32 angstrom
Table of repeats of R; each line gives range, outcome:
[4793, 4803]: 9.22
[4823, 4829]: 9.38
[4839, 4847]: 8.94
